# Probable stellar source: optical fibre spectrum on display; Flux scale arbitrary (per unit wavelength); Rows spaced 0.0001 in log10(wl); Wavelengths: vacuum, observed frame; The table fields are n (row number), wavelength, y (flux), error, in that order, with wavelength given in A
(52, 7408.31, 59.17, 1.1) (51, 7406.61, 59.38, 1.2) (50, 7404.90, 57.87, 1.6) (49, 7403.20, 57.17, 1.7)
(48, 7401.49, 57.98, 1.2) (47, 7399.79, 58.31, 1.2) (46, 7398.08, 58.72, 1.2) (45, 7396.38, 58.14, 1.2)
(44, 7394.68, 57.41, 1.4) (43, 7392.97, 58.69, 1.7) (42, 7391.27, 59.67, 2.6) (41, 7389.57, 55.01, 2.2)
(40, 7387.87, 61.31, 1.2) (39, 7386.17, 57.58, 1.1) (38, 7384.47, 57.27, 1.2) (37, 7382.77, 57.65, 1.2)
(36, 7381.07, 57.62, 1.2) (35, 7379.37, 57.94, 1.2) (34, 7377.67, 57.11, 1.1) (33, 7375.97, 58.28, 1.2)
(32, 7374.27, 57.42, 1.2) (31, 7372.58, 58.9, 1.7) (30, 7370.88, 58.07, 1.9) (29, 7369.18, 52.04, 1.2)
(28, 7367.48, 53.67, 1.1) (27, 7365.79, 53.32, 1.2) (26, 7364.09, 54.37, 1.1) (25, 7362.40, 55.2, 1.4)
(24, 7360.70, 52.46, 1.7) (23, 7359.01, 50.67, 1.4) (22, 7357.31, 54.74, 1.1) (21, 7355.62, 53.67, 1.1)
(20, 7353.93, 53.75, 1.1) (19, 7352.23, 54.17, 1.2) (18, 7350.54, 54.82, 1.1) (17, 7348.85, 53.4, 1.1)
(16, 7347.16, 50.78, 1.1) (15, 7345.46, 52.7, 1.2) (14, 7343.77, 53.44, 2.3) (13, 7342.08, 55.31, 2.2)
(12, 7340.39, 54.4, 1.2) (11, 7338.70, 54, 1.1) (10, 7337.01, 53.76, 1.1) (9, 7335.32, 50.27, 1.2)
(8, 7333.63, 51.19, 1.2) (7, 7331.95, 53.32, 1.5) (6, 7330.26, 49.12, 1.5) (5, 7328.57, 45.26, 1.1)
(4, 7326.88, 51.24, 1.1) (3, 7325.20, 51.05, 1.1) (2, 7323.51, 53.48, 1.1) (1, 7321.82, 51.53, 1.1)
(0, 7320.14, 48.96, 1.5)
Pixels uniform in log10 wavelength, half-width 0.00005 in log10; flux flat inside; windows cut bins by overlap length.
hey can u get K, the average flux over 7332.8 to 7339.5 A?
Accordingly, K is 52.3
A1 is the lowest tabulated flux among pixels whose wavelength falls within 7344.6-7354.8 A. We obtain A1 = 50.78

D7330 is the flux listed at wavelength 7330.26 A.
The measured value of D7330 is 49.12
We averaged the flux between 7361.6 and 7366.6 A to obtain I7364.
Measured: 54.3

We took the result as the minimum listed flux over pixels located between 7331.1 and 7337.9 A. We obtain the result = 50.27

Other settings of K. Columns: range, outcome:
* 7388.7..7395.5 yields 57.7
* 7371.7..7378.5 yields 57.9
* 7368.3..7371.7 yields 54.9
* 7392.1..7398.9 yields 58.2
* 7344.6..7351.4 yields 52.9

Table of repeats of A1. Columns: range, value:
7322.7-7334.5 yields 45.26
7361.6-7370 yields 52.04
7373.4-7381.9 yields 57.11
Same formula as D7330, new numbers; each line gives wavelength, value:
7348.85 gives 53.4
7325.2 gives 51.05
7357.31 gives 54.74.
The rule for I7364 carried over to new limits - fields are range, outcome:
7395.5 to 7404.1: 58.1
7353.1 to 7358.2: 54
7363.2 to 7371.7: 54.3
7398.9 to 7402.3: 58.1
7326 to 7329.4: 48.4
